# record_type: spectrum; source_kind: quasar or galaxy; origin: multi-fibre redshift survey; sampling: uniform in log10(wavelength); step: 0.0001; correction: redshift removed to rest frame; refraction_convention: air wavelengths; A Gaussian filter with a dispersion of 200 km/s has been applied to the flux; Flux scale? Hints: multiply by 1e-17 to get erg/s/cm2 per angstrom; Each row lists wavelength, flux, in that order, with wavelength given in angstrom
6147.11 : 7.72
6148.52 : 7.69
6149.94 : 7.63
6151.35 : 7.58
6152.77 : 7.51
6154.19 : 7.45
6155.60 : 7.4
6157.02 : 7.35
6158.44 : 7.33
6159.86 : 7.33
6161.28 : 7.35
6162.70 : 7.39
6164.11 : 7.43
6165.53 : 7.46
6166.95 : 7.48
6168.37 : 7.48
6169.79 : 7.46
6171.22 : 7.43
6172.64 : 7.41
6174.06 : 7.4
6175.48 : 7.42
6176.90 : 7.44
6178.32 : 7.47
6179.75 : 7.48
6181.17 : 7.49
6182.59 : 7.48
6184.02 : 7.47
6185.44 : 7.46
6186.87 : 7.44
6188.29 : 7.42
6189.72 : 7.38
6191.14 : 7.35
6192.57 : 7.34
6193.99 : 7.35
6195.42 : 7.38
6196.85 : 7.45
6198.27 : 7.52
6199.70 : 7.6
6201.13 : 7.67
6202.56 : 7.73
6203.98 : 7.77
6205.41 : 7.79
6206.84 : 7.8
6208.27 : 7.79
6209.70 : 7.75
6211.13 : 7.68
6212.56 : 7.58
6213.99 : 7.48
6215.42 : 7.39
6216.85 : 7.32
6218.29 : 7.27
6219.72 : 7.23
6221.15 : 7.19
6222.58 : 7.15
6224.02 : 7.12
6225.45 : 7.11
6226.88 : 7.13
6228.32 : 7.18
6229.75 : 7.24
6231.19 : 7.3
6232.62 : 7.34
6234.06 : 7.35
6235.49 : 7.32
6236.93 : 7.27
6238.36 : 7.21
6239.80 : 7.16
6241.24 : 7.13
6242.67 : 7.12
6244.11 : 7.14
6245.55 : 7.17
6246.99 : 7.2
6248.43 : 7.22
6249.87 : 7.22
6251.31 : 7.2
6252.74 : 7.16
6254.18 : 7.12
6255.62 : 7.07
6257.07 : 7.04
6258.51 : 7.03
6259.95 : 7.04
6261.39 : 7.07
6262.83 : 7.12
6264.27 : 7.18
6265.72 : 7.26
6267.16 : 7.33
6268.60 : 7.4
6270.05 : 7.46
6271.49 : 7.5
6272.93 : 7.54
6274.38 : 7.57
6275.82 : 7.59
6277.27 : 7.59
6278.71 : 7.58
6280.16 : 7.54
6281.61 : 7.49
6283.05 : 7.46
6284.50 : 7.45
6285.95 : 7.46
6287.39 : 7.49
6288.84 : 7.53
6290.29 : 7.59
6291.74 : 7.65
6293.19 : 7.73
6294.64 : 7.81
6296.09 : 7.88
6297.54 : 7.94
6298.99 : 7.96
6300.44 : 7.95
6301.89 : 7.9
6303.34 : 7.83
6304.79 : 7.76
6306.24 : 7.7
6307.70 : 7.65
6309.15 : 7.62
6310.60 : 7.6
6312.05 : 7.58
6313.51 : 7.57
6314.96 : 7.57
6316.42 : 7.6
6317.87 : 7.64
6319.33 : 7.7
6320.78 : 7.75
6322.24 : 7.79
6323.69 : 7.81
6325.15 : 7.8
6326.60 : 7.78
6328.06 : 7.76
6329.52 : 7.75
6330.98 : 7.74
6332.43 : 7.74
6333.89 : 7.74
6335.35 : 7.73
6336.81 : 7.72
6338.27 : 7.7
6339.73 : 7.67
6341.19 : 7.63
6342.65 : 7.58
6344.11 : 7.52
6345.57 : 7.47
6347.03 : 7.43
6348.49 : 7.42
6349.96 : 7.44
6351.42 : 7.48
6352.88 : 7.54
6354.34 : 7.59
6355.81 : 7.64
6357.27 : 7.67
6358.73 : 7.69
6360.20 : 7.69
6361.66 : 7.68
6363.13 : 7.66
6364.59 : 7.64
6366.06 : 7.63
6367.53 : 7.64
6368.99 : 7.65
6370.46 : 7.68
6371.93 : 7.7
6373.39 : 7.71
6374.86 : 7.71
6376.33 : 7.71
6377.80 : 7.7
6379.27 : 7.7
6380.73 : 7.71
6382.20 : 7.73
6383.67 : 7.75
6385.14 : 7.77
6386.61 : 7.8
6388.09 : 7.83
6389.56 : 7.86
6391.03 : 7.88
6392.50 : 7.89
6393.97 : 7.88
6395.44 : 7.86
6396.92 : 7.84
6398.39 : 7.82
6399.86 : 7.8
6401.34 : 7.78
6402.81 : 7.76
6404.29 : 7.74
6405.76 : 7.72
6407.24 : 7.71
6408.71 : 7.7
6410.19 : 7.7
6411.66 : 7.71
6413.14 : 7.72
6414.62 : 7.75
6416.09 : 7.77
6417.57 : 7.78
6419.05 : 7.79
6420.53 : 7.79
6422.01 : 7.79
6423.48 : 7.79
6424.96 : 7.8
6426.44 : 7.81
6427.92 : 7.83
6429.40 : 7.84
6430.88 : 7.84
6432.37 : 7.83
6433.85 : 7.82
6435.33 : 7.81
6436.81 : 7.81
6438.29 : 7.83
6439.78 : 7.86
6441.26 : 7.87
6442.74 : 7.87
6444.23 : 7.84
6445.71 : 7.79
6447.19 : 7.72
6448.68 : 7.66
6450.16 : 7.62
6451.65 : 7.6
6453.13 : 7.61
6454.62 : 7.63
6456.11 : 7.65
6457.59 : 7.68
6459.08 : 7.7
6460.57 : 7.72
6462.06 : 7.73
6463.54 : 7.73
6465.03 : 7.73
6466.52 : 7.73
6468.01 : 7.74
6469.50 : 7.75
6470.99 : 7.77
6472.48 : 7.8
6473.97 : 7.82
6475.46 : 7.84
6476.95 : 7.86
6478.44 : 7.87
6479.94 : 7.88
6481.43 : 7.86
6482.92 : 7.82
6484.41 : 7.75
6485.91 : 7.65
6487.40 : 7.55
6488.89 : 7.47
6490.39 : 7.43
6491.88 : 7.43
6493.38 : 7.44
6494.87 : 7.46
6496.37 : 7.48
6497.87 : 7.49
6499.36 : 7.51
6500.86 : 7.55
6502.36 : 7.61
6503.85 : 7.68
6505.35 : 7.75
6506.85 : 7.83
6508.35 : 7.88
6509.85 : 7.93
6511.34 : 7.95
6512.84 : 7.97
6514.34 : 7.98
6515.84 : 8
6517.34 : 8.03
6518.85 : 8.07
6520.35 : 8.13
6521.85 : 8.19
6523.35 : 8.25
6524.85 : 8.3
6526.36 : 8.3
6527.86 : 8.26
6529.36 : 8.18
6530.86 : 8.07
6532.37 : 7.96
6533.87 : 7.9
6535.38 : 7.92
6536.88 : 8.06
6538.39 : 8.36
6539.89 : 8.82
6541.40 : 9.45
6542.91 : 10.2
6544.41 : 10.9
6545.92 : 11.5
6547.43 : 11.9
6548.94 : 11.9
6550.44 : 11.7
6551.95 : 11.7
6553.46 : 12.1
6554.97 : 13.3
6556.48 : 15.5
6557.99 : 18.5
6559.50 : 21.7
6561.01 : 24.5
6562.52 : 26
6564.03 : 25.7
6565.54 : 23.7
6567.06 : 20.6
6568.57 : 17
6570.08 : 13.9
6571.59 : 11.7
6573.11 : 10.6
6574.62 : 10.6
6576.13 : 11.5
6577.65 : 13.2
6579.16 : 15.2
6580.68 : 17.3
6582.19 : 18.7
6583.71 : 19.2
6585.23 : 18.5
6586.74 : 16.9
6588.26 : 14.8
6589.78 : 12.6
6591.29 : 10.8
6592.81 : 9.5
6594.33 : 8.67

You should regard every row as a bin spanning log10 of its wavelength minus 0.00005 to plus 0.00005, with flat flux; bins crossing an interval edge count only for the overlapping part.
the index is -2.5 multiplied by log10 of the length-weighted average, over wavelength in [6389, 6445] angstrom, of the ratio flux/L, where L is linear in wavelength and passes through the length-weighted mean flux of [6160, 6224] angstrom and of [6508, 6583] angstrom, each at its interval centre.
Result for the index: 0.32 mag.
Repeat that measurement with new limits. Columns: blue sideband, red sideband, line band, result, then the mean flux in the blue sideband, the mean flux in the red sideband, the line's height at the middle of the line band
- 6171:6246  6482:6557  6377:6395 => 0.05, 7.4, 8.73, 8.16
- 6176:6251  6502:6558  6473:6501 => 0.18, 7.38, 9.32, 9.06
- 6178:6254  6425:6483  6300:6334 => -0.03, 7.37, 7.77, 7.54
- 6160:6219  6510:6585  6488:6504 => 0.49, 7.49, 12.5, 11.8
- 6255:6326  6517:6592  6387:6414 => 0.26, 7.56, 13.1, 9.88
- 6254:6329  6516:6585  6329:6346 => 0.11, 7.56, 12.9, 8.51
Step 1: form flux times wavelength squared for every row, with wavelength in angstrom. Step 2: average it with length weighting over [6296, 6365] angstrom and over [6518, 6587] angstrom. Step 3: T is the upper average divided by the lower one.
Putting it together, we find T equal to 1.8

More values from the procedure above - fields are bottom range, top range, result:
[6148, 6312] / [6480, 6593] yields 1.68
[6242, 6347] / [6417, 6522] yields 1.09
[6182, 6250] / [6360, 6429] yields 1.11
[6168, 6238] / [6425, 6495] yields 1.13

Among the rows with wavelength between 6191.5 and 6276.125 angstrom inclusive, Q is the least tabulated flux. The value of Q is 7.03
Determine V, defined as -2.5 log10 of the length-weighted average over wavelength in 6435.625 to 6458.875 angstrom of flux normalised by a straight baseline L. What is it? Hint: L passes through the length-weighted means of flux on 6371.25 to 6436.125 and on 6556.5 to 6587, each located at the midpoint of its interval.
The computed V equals 0.31 mag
